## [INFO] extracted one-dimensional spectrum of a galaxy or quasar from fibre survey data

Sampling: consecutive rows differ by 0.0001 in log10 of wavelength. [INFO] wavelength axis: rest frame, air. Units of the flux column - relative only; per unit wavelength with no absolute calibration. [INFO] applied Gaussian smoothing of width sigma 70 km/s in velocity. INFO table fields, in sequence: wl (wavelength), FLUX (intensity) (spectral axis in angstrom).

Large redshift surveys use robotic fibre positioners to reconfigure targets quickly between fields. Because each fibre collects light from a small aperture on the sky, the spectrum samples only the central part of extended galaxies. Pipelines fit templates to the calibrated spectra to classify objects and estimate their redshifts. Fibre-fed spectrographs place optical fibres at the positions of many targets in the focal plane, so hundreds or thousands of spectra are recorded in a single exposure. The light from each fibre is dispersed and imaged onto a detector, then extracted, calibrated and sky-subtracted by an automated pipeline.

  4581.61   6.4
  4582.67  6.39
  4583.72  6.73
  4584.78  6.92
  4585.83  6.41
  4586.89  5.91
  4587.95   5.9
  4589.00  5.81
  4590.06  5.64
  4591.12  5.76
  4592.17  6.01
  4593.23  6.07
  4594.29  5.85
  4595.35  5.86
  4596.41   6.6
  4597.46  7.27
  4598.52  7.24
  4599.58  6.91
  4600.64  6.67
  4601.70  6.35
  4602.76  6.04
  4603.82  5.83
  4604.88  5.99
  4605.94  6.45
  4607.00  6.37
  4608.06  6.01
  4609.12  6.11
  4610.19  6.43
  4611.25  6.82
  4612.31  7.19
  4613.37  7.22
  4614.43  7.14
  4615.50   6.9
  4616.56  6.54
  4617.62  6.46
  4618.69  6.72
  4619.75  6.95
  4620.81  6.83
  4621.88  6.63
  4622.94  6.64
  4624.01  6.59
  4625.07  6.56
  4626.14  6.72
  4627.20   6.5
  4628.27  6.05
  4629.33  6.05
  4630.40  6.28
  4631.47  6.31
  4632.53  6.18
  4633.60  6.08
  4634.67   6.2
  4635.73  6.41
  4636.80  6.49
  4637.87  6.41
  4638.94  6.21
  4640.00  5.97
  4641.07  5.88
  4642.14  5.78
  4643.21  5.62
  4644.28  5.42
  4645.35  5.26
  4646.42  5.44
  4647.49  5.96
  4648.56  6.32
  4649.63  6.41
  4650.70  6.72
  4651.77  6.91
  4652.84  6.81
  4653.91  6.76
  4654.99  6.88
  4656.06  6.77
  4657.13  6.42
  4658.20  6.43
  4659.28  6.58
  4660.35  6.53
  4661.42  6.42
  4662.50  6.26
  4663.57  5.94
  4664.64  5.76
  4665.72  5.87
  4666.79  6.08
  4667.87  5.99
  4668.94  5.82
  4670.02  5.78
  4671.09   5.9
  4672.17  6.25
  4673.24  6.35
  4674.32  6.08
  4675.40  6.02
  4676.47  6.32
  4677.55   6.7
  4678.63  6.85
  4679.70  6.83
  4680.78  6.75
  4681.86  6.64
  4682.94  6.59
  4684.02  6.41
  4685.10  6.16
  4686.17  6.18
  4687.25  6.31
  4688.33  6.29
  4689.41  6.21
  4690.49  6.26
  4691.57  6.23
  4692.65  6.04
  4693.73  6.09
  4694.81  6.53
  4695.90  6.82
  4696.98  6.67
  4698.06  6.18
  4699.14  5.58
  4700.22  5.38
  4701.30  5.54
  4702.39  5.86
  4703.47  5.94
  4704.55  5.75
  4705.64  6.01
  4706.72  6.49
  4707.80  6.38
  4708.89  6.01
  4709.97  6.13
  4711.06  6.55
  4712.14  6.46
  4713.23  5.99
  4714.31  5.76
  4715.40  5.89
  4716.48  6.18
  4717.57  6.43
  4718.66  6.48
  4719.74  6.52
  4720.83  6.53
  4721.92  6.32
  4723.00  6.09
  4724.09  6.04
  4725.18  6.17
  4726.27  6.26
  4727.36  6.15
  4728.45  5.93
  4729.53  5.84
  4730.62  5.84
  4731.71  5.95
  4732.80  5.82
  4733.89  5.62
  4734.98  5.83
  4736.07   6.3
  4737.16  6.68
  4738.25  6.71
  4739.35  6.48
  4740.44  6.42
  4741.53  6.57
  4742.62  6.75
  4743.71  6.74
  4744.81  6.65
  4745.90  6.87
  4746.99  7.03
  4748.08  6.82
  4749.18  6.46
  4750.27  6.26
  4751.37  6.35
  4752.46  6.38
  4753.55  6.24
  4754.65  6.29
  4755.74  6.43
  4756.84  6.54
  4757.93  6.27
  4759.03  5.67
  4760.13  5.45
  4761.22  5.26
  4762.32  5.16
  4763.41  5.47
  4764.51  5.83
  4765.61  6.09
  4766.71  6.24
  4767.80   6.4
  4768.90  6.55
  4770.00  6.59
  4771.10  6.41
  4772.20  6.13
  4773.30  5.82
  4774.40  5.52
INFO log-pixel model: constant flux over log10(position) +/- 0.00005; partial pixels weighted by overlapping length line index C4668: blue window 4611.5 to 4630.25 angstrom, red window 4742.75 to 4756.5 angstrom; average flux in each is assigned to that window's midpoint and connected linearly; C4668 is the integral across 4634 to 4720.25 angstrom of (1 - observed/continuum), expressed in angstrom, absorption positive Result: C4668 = 5.3 angstrom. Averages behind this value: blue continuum 6.68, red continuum 6.55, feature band 6.22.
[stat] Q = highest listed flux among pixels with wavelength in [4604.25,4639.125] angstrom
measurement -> 7.22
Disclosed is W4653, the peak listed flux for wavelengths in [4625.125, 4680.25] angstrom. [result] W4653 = 6.91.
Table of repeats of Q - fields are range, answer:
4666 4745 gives 6.85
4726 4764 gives 7.03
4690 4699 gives 6.82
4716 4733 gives 6.53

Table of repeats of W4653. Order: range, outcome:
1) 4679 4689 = 6.83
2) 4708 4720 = 6.55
